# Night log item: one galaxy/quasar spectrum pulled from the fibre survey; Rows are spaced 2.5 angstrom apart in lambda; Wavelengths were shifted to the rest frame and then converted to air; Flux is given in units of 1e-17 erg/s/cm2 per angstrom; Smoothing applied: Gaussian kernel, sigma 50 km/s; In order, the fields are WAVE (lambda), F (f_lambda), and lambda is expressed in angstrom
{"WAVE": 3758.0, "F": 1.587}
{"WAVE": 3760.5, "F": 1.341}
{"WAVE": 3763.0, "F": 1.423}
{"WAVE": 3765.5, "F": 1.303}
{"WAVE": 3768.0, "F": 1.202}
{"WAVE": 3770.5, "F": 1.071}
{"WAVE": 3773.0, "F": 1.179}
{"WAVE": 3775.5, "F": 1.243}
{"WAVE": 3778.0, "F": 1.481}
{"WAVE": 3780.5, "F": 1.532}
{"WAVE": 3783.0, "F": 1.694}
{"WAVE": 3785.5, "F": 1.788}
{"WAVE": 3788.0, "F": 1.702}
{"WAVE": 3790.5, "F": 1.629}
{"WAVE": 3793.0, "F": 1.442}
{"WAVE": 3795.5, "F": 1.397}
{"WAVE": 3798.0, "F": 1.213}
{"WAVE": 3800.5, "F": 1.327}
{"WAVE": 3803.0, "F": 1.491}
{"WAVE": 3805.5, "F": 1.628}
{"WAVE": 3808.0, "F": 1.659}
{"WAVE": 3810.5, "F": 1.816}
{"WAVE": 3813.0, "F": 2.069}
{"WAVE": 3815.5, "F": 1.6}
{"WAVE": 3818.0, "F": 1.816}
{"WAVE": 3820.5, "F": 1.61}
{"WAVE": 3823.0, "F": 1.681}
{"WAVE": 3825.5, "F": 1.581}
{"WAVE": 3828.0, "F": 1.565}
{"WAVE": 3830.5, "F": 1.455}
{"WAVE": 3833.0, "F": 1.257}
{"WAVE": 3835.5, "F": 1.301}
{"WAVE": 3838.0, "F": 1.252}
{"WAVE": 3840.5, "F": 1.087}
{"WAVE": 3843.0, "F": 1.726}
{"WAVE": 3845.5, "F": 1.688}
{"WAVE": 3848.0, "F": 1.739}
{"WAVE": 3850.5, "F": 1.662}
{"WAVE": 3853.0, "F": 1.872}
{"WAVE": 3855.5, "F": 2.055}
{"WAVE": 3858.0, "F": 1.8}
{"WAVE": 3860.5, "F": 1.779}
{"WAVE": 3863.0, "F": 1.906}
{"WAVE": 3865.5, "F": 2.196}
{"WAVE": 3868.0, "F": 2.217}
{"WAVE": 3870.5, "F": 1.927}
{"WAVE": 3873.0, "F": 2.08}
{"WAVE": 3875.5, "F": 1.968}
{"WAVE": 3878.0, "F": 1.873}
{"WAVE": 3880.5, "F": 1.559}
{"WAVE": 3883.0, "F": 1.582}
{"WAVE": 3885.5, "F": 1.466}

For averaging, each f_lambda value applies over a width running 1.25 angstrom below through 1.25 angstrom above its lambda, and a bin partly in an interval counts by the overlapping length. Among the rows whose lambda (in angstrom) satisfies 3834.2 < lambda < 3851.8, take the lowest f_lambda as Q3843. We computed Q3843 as 1.087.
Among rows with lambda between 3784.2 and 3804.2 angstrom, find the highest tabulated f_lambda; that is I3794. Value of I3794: 1.788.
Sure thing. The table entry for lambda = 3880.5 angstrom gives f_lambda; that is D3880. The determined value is 1.559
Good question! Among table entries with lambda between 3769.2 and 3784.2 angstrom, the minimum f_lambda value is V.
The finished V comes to 1.071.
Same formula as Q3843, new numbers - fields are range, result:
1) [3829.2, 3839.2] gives 1.252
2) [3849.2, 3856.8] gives 1.662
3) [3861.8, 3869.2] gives 1.906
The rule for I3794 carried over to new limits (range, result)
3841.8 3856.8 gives 2.055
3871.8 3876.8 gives 2.08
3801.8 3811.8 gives 1.816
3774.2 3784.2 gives 1.694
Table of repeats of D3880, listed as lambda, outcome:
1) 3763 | 1.423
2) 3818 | 1.816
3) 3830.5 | 1.455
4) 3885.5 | 1.466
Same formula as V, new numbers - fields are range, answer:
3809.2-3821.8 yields 1.6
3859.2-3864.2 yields 1.779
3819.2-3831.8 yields 1.455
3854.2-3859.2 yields 1.8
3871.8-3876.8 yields 1.968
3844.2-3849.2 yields 1.688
